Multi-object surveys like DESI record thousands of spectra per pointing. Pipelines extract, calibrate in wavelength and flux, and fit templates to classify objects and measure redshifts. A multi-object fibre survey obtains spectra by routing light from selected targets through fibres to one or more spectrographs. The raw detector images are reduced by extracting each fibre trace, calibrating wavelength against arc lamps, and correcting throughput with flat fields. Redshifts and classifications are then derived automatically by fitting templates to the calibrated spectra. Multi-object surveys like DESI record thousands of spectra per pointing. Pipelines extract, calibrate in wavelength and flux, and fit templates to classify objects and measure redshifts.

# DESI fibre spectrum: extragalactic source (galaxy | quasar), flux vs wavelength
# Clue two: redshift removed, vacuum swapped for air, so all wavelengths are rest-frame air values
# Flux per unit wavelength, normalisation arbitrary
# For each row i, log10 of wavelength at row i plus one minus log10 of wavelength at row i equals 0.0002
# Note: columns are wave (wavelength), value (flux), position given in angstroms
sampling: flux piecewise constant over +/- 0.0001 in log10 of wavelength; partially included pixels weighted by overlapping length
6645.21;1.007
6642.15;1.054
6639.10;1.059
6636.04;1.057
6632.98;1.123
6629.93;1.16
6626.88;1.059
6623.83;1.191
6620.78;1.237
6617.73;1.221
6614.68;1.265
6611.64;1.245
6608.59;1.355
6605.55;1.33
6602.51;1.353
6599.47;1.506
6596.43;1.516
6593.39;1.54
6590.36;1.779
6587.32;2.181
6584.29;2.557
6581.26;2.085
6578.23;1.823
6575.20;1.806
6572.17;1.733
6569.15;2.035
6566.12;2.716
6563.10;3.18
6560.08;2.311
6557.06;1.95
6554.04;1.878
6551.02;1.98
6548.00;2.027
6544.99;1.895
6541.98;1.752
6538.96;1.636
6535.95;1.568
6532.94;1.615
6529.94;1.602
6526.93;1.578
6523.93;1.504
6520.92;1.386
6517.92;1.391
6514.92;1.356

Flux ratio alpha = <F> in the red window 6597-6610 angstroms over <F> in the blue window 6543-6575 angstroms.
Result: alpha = 0.65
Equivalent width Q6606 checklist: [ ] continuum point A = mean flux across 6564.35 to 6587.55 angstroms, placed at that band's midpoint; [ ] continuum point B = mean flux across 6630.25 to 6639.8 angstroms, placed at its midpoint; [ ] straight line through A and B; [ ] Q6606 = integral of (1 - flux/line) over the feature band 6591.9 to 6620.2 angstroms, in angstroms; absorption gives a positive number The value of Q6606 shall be 4.10 angstroms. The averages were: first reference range 2.13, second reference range 1.09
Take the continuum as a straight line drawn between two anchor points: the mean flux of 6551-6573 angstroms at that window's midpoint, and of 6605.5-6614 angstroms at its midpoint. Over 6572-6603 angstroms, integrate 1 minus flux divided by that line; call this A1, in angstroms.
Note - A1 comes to -1.4 angstroms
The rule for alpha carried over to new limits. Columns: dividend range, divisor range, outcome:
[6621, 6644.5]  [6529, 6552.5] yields 0.63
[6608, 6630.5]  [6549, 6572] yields 0.54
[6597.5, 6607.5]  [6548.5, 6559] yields 0.71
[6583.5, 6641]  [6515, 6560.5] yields 0.81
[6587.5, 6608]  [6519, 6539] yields 1.00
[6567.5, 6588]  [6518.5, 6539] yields 1.32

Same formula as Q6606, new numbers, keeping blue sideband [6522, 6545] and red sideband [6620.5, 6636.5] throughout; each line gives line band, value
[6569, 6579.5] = -3.1 angstroms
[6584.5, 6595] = -4.6 angstroms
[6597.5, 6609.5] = -1.2 angstroms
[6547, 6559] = -3.5 angstroms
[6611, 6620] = -0.3 angstroms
